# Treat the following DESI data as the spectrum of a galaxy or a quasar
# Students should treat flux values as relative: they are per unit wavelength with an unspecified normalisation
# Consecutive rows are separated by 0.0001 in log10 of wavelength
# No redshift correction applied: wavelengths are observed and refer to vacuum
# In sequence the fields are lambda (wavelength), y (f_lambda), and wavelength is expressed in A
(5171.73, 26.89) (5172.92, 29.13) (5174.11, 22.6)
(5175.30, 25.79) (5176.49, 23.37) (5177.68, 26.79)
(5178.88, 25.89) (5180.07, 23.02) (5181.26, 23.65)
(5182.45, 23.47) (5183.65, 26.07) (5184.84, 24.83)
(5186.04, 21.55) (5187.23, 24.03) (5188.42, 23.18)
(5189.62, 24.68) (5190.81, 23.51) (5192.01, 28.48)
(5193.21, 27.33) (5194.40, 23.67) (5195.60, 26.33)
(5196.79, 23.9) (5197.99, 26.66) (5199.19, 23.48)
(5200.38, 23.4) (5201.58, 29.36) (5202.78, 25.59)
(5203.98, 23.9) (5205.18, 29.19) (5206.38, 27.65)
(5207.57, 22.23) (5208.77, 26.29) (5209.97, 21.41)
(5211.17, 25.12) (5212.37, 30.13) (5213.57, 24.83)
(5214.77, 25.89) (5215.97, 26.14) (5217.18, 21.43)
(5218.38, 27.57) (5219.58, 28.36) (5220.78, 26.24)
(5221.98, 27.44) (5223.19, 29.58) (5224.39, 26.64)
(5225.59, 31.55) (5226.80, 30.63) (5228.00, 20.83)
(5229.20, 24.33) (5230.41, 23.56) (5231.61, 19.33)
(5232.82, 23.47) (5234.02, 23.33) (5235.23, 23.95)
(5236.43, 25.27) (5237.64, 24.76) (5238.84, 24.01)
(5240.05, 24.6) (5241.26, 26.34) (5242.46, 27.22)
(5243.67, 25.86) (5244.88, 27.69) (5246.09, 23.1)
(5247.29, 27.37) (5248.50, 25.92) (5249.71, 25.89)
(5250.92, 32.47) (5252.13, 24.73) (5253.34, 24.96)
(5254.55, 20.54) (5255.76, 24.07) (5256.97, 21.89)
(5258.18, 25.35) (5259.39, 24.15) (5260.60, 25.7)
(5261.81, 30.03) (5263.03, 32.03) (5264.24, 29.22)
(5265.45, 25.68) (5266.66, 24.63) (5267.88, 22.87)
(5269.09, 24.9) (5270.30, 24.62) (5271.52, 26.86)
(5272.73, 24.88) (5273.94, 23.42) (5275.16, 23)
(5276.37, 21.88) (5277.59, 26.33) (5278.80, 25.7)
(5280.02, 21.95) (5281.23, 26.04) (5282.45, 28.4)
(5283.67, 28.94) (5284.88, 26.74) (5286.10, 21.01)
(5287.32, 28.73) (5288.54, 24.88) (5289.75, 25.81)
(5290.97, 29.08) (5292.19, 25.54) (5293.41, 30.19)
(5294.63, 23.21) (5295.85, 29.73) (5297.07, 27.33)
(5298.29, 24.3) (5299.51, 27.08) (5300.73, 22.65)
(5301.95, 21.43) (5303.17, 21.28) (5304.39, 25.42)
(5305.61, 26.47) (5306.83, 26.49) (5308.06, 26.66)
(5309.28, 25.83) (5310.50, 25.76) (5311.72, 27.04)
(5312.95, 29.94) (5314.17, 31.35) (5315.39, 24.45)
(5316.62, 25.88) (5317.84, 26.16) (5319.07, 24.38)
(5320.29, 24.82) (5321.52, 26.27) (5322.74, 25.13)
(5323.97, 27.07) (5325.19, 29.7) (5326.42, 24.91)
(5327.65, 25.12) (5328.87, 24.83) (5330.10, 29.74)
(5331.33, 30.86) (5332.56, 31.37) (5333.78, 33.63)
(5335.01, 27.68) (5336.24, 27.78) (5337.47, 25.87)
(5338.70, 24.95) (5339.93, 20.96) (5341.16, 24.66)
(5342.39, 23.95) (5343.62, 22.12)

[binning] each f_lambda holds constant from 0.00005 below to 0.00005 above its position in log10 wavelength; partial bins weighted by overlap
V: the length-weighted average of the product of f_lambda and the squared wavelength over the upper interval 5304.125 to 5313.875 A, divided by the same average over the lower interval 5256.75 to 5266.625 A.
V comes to 1.0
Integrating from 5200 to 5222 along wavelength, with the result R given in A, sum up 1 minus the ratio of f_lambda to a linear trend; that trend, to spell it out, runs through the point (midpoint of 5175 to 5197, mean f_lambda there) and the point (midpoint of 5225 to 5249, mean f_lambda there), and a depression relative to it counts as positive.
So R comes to -0.85 A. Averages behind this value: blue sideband 24.7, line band 25.9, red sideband 25.2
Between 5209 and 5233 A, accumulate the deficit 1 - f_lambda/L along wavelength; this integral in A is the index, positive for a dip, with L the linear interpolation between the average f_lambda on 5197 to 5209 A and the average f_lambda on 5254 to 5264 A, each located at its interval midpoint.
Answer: -0.1 A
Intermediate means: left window 25.7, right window 25.6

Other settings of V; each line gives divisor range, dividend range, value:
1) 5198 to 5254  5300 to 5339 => 1.07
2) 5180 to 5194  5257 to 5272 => 1.10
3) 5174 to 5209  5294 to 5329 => 1.08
